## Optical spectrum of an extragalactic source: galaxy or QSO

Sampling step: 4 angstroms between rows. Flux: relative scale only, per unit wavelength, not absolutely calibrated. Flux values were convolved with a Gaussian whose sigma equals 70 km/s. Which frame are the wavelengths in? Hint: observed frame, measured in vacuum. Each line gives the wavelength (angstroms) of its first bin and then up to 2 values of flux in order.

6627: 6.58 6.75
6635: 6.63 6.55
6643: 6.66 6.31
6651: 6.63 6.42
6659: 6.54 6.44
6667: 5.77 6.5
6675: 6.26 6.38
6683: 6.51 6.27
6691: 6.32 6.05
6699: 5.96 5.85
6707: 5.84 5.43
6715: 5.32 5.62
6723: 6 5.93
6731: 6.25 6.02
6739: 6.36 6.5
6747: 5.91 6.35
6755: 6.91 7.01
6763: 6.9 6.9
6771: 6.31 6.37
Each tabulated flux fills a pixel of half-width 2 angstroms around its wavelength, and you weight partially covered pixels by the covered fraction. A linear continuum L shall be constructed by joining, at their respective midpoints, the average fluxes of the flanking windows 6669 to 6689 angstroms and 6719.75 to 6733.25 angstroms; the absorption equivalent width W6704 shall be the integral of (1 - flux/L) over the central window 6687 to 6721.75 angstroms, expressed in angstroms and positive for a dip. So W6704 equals 2.0 angstroms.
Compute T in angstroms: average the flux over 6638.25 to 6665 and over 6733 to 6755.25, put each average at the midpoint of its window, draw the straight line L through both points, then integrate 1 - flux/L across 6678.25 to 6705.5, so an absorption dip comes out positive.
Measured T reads 1.0 angstroms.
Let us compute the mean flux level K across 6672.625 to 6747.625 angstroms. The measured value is 6.05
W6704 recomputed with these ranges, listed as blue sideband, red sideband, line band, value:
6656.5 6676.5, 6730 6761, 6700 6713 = 1.30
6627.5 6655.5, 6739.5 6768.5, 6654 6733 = 6.18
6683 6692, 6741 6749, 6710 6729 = 1.80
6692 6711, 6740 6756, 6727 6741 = 0.15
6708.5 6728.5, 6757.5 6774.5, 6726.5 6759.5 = -0.72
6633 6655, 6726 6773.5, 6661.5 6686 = 0.80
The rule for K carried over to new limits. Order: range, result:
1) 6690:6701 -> 6.09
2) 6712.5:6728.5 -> 5.7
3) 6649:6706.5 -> 6.27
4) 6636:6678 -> 6.41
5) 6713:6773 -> 6.29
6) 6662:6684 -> 6.3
